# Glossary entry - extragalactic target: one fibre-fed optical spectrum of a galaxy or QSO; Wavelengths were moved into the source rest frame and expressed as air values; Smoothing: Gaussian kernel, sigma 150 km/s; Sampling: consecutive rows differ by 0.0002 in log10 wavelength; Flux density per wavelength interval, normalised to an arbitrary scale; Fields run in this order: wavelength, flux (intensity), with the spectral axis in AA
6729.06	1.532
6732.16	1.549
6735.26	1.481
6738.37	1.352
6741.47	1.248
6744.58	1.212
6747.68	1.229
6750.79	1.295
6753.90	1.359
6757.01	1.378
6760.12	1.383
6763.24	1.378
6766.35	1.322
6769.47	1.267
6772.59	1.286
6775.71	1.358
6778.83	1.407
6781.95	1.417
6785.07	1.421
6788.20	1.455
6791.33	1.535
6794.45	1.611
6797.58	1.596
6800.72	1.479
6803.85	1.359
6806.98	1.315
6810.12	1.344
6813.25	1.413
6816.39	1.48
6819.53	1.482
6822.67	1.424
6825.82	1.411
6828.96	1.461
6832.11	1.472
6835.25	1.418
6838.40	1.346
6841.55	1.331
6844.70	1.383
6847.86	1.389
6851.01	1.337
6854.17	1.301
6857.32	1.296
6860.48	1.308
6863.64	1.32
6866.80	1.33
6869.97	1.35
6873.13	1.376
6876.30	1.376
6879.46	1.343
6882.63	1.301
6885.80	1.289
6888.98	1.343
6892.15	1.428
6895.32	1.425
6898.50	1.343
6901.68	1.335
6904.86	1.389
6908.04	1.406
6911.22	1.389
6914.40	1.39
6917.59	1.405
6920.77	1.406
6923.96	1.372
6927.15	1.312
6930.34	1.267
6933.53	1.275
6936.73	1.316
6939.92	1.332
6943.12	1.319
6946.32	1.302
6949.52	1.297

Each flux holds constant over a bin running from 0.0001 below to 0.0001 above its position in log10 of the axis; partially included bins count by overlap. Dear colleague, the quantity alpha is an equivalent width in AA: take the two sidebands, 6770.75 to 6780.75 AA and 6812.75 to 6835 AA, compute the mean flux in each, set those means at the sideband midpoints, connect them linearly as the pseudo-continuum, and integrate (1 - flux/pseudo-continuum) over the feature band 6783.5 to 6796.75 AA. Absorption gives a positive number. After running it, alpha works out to -1.2 AA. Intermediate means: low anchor 1.35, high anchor 1.45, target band 1.51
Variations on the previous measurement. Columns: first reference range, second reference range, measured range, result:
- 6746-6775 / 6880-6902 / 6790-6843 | -4.1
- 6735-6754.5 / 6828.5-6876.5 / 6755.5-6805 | -3.7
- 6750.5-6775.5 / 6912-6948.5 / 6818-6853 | -1.8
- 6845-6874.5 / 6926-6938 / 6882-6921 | -1.9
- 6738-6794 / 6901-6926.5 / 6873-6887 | 0.5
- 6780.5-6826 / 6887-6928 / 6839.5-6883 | 2.2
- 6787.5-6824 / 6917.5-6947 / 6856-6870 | 0.8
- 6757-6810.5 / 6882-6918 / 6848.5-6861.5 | 0.6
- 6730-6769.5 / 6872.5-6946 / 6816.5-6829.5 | -0.9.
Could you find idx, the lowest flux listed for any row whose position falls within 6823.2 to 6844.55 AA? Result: 1.331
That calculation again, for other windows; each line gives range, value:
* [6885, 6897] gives 1.289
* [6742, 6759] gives 1.212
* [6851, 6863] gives 1.296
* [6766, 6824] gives 1.267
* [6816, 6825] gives 1.424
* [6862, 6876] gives 1.32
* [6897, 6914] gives 1.335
